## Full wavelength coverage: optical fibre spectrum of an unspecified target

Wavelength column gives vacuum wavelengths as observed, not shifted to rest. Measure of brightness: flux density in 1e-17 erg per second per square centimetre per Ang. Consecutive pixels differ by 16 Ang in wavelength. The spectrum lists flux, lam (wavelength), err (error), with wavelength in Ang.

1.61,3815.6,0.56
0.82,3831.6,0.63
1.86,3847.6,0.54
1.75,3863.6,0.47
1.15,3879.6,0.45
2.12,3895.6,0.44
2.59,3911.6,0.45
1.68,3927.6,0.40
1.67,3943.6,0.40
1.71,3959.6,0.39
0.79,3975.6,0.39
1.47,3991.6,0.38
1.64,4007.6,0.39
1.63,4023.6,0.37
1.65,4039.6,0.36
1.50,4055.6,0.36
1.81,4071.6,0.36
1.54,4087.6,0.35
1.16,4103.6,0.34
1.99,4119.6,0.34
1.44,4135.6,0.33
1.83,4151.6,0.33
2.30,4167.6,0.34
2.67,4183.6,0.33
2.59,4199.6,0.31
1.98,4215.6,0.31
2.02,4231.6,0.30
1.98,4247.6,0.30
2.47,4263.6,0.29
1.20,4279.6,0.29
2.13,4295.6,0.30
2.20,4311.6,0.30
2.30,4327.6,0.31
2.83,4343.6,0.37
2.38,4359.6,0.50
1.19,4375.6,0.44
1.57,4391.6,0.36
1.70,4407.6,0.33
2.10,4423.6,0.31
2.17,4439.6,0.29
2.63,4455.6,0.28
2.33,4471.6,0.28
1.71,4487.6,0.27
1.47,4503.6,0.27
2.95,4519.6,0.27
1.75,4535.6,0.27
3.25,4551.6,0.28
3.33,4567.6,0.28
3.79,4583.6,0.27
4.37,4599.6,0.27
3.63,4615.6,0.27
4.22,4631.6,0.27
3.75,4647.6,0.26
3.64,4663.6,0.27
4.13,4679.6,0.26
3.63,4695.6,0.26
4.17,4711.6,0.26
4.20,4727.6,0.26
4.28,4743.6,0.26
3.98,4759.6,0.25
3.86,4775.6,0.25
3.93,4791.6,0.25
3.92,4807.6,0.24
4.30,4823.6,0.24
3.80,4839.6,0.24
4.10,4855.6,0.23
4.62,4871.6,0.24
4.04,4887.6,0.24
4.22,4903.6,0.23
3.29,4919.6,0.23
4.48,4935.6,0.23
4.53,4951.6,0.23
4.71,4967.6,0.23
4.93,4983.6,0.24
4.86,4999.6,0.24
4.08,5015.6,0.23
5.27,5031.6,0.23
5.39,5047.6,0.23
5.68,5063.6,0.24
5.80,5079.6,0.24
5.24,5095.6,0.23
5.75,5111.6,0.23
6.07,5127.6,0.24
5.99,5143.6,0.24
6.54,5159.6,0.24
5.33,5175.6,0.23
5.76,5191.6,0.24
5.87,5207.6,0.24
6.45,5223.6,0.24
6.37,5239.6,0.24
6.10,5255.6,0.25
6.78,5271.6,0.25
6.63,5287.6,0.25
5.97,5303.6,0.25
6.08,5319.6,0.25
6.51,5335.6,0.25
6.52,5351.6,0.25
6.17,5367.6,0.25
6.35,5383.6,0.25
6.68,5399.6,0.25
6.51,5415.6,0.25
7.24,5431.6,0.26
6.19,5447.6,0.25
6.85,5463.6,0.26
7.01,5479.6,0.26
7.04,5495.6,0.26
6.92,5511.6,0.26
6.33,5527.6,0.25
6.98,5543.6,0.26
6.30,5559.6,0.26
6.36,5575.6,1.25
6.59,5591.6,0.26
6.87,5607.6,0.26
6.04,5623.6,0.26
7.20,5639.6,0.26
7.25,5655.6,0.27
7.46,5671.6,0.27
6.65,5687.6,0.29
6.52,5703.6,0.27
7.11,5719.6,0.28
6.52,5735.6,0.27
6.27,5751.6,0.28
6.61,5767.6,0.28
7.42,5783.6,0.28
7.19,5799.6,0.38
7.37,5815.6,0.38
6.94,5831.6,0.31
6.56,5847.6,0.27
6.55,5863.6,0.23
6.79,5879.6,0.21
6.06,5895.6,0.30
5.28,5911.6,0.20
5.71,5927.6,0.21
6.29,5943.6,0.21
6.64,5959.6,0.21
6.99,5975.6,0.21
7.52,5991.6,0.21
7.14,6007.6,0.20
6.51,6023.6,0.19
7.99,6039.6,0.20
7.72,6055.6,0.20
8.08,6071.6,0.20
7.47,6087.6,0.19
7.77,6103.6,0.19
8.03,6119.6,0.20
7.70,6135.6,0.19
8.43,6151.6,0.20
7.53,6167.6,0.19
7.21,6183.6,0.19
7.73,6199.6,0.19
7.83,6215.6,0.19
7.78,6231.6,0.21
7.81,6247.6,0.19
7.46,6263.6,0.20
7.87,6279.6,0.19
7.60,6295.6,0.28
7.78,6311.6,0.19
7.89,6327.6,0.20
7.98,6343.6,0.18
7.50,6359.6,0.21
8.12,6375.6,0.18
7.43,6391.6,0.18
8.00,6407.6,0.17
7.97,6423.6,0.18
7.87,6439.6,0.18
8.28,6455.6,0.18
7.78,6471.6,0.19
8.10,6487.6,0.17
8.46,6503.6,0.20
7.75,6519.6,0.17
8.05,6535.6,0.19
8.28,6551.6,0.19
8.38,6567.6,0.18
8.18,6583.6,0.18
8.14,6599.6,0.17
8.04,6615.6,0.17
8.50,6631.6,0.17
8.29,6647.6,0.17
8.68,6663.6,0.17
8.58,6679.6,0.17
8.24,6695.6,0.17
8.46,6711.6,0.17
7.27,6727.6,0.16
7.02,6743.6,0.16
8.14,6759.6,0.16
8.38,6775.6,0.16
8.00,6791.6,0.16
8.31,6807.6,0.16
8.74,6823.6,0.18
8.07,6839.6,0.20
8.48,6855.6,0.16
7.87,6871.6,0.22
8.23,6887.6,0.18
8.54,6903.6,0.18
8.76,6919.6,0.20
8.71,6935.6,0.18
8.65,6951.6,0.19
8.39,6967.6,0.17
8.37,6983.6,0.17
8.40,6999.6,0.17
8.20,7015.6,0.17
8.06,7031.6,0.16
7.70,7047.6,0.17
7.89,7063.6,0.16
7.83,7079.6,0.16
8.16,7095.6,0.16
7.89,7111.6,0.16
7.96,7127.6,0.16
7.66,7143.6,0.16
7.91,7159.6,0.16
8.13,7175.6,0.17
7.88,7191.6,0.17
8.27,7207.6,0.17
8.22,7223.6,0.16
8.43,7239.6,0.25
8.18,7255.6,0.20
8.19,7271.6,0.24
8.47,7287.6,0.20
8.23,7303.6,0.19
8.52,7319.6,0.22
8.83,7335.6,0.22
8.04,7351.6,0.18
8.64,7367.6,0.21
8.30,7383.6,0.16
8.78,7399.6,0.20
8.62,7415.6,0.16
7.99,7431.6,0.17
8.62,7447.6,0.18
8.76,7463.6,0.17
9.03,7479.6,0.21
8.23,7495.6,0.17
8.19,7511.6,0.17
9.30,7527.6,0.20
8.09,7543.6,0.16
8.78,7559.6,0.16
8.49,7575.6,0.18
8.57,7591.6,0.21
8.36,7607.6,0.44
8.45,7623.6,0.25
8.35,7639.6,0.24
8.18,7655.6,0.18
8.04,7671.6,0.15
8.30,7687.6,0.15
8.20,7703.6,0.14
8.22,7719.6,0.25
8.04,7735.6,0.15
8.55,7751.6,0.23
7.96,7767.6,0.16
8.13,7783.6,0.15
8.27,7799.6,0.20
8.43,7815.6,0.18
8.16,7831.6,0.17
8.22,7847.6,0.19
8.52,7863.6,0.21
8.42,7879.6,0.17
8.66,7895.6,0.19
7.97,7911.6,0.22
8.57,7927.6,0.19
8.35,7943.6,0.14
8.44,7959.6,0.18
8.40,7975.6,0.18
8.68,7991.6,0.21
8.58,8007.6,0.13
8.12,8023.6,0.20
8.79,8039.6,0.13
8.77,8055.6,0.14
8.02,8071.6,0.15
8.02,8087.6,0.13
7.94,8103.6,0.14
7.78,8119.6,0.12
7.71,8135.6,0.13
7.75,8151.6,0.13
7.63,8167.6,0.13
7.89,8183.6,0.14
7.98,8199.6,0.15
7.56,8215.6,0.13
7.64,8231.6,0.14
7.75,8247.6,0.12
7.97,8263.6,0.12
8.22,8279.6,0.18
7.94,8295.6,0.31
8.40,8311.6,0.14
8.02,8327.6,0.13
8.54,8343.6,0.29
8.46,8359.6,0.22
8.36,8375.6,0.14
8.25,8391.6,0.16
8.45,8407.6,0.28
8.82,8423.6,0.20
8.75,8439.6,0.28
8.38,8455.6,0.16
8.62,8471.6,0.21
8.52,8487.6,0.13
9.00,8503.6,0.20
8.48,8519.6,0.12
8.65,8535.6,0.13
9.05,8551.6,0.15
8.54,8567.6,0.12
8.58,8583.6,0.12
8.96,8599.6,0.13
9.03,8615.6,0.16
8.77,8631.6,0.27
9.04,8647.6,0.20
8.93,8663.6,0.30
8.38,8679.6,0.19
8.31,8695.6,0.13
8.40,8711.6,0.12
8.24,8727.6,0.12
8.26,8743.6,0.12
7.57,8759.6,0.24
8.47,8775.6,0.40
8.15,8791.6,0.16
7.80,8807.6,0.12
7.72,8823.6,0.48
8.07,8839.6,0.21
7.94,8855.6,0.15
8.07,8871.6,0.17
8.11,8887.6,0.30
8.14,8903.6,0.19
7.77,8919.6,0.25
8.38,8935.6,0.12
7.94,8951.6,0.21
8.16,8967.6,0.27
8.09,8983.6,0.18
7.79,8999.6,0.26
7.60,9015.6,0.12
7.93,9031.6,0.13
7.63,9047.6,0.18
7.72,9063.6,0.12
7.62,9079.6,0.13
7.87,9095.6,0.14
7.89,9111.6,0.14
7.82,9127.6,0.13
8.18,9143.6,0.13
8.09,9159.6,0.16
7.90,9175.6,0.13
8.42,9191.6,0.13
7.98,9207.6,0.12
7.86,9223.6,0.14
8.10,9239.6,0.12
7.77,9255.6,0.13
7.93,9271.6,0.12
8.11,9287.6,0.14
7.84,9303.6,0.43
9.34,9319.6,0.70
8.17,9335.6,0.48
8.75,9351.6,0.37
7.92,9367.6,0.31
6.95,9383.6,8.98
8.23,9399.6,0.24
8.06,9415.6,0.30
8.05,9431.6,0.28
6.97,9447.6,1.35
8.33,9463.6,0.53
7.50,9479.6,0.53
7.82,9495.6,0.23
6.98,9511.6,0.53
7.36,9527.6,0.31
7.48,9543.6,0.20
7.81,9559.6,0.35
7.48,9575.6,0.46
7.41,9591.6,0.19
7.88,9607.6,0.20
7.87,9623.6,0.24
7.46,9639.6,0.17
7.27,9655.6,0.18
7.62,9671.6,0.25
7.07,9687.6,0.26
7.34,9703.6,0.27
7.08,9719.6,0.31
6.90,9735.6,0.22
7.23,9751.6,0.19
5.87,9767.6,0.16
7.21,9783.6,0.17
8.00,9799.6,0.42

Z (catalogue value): 0.143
